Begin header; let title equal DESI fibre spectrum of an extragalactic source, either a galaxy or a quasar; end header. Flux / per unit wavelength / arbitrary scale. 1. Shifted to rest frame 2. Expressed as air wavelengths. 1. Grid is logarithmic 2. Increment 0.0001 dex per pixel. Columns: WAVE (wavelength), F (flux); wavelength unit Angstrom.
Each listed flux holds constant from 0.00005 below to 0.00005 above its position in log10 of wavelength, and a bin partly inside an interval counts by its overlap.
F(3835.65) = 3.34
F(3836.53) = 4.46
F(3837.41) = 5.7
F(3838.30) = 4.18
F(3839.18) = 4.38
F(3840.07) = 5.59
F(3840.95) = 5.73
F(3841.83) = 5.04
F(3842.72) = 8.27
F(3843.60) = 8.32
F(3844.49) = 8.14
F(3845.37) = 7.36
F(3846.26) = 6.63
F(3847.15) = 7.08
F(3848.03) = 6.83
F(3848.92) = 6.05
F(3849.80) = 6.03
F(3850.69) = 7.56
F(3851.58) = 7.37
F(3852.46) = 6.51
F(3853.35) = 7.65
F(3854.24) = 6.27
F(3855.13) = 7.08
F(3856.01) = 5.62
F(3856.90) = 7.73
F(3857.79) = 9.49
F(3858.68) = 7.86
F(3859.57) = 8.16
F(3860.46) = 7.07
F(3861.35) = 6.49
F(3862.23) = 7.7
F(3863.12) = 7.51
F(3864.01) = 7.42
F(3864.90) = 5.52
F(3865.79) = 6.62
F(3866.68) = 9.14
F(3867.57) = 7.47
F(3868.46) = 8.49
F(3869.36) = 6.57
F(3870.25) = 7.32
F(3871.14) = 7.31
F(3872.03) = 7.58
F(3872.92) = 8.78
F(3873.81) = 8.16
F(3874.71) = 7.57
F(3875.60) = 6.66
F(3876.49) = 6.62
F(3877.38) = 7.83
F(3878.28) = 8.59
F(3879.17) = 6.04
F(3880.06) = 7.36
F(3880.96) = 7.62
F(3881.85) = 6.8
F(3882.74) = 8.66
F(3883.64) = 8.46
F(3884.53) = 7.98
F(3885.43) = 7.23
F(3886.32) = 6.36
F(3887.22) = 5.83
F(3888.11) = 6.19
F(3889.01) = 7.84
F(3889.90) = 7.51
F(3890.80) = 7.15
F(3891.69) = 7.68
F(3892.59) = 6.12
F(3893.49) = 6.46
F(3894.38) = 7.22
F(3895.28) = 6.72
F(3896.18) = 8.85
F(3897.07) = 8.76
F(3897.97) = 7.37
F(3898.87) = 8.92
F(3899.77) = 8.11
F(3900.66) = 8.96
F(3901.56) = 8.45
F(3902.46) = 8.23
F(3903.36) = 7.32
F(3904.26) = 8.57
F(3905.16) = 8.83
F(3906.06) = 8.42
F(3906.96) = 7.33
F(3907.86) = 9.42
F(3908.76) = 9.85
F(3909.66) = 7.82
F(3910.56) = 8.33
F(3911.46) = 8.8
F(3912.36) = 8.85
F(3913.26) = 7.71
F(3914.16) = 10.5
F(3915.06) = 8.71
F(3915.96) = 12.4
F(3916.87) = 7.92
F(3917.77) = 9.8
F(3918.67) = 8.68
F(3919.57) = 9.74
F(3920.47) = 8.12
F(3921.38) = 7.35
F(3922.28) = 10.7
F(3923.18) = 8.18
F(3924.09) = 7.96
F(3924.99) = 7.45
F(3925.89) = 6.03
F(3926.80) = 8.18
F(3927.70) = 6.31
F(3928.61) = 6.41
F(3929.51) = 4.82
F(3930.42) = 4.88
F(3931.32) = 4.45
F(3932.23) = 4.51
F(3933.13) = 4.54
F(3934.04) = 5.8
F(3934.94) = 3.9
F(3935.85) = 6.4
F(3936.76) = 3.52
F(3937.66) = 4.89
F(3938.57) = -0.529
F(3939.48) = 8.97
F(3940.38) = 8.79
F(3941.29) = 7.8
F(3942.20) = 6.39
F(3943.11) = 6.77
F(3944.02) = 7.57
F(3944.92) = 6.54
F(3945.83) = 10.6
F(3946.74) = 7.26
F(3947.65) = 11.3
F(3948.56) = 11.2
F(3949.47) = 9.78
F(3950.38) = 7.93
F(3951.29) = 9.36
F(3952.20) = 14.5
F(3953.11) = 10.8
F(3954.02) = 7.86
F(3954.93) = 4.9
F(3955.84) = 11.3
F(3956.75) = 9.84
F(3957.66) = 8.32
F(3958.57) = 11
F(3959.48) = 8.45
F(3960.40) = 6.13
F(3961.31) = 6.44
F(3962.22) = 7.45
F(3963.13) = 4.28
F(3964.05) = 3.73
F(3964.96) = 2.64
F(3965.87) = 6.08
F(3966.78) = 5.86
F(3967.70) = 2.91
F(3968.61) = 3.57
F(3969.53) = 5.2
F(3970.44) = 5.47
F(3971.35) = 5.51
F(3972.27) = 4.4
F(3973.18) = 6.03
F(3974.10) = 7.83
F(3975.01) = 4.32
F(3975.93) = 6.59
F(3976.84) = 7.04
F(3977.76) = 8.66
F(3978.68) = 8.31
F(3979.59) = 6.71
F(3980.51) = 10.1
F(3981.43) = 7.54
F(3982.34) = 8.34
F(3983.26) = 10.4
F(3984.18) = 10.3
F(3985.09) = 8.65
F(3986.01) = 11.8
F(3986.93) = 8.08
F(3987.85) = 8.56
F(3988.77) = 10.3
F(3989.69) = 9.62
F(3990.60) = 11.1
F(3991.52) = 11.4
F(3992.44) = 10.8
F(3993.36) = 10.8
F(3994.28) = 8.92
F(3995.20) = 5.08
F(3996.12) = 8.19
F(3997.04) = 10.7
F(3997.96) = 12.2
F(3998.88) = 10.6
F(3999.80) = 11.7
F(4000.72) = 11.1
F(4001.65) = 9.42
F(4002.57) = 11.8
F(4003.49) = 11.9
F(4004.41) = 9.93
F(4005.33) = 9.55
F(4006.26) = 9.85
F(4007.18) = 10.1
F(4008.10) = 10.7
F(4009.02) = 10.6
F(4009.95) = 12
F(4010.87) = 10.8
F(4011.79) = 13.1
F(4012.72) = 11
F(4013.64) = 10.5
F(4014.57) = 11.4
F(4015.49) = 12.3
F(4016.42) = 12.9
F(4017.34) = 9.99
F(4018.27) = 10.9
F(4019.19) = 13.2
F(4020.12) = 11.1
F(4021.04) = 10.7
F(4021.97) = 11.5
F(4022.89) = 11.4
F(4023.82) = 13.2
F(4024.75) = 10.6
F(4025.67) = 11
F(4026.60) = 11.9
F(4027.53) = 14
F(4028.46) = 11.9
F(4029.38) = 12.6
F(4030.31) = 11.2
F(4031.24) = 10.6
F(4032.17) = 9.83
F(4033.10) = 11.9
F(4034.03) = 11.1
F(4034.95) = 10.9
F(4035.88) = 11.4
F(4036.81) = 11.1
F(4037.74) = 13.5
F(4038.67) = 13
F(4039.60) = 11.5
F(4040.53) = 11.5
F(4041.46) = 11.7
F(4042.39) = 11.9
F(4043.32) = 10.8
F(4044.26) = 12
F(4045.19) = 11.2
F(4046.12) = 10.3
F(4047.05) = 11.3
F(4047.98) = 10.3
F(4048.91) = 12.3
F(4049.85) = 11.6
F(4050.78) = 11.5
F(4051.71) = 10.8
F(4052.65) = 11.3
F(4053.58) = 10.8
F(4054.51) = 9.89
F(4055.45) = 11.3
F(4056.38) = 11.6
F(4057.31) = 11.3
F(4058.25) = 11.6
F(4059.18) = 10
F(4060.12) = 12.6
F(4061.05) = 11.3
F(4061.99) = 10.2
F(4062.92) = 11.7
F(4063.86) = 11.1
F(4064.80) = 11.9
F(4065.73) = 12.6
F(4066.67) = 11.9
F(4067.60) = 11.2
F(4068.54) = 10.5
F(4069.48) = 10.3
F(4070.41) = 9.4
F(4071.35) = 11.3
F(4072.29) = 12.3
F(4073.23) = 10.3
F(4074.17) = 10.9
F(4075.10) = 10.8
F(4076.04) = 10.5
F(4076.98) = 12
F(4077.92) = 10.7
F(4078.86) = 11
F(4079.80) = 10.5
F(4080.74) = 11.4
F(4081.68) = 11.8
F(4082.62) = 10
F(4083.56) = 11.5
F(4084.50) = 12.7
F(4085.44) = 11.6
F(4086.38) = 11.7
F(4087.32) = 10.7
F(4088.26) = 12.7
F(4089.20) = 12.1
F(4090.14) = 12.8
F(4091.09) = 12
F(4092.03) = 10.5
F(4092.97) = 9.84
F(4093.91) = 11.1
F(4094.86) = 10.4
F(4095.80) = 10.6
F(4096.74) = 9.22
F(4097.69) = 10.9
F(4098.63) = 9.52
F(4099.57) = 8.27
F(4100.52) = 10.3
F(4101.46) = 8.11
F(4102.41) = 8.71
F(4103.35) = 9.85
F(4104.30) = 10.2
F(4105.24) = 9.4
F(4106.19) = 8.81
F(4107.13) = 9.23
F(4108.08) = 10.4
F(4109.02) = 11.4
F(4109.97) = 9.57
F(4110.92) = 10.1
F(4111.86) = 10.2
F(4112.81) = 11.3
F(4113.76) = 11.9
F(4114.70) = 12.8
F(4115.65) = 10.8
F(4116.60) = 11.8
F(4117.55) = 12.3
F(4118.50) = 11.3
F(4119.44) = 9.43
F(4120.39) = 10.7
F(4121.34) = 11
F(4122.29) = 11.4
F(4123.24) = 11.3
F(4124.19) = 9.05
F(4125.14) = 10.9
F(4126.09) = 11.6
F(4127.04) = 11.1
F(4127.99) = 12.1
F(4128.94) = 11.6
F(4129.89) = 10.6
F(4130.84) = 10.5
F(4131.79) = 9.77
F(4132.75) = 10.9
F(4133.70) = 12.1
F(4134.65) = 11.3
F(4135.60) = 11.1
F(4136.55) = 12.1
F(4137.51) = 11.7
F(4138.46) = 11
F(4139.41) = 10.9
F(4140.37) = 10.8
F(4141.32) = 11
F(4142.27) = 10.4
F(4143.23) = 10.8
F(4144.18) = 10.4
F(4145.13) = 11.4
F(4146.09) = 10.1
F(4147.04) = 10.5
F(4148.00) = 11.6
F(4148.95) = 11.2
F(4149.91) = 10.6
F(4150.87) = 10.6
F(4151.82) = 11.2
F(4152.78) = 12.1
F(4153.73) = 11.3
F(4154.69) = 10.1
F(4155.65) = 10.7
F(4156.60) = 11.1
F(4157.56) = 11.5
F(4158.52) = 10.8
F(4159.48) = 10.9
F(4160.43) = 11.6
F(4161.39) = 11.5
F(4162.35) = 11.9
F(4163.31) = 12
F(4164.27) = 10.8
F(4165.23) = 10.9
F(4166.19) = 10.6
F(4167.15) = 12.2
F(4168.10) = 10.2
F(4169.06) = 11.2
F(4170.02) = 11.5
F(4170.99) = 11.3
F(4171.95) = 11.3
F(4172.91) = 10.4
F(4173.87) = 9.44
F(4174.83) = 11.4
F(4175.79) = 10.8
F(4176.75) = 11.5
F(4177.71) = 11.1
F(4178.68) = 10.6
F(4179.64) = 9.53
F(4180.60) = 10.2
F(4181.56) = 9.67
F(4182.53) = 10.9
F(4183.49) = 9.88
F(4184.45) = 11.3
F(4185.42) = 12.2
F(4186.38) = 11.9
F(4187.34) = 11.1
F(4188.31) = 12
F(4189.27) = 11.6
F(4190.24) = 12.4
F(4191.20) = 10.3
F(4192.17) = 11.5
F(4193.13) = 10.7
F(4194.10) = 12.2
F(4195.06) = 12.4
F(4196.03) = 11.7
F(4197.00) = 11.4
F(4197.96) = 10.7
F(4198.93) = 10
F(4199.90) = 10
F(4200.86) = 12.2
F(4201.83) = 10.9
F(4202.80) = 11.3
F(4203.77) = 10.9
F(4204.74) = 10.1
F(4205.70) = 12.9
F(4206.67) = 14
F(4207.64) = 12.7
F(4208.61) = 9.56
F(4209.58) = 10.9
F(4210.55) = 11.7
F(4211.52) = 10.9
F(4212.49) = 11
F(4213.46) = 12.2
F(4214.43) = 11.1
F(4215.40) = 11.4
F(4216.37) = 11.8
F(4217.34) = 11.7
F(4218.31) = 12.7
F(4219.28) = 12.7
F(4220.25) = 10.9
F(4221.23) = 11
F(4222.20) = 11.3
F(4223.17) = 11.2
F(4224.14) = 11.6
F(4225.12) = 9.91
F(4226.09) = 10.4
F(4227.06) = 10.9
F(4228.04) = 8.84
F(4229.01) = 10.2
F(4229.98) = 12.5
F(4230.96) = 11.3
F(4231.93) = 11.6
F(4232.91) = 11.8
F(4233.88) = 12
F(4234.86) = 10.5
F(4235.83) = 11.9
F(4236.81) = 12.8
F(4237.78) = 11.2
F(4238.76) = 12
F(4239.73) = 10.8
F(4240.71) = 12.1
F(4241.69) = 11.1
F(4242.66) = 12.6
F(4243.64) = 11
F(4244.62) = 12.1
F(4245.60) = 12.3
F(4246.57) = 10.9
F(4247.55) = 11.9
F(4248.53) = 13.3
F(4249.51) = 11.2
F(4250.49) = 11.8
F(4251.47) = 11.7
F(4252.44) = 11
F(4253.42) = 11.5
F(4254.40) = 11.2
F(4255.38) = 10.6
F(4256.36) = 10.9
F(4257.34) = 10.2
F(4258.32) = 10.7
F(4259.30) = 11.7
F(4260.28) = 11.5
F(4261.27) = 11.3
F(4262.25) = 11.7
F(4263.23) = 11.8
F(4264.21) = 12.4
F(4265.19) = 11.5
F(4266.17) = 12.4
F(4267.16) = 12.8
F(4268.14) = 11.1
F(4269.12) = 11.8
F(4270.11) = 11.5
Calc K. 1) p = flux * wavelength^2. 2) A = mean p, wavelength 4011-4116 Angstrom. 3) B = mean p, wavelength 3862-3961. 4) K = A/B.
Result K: 1.55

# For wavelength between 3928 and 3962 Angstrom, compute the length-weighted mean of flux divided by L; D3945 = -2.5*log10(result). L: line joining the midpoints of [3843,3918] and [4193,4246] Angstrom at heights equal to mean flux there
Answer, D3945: 0.14 mag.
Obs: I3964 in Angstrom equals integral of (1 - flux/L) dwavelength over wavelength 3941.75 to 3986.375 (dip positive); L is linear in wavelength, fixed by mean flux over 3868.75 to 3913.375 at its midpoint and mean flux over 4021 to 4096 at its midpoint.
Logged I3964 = 8.0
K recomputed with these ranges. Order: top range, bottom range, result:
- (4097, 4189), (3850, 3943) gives 1.65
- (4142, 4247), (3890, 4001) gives 1.61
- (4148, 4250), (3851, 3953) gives 1.71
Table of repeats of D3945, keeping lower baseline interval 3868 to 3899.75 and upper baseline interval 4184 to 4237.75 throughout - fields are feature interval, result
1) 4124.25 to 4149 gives -0.05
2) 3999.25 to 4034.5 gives -0.24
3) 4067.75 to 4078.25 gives -0.12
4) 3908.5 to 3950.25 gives 0.07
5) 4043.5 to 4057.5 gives -0.18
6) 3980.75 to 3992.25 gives -0.12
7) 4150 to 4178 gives -0.03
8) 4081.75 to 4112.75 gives -0.05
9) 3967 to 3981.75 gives 0.34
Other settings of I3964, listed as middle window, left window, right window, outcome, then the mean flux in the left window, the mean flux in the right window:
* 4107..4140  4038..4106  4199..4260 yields 0.3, 11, 11.4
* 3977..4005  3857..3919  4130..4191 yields -2.0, 7.88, 11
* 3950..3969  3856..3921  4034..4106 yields 3.7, 7.9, 11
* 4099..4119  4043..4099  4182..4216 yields 1.6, 11.1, 11.4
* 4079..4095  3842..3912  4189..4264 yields -2.5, 7.56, 11.4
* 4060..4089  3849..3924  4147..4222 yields -3.7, 7.83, 11.2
